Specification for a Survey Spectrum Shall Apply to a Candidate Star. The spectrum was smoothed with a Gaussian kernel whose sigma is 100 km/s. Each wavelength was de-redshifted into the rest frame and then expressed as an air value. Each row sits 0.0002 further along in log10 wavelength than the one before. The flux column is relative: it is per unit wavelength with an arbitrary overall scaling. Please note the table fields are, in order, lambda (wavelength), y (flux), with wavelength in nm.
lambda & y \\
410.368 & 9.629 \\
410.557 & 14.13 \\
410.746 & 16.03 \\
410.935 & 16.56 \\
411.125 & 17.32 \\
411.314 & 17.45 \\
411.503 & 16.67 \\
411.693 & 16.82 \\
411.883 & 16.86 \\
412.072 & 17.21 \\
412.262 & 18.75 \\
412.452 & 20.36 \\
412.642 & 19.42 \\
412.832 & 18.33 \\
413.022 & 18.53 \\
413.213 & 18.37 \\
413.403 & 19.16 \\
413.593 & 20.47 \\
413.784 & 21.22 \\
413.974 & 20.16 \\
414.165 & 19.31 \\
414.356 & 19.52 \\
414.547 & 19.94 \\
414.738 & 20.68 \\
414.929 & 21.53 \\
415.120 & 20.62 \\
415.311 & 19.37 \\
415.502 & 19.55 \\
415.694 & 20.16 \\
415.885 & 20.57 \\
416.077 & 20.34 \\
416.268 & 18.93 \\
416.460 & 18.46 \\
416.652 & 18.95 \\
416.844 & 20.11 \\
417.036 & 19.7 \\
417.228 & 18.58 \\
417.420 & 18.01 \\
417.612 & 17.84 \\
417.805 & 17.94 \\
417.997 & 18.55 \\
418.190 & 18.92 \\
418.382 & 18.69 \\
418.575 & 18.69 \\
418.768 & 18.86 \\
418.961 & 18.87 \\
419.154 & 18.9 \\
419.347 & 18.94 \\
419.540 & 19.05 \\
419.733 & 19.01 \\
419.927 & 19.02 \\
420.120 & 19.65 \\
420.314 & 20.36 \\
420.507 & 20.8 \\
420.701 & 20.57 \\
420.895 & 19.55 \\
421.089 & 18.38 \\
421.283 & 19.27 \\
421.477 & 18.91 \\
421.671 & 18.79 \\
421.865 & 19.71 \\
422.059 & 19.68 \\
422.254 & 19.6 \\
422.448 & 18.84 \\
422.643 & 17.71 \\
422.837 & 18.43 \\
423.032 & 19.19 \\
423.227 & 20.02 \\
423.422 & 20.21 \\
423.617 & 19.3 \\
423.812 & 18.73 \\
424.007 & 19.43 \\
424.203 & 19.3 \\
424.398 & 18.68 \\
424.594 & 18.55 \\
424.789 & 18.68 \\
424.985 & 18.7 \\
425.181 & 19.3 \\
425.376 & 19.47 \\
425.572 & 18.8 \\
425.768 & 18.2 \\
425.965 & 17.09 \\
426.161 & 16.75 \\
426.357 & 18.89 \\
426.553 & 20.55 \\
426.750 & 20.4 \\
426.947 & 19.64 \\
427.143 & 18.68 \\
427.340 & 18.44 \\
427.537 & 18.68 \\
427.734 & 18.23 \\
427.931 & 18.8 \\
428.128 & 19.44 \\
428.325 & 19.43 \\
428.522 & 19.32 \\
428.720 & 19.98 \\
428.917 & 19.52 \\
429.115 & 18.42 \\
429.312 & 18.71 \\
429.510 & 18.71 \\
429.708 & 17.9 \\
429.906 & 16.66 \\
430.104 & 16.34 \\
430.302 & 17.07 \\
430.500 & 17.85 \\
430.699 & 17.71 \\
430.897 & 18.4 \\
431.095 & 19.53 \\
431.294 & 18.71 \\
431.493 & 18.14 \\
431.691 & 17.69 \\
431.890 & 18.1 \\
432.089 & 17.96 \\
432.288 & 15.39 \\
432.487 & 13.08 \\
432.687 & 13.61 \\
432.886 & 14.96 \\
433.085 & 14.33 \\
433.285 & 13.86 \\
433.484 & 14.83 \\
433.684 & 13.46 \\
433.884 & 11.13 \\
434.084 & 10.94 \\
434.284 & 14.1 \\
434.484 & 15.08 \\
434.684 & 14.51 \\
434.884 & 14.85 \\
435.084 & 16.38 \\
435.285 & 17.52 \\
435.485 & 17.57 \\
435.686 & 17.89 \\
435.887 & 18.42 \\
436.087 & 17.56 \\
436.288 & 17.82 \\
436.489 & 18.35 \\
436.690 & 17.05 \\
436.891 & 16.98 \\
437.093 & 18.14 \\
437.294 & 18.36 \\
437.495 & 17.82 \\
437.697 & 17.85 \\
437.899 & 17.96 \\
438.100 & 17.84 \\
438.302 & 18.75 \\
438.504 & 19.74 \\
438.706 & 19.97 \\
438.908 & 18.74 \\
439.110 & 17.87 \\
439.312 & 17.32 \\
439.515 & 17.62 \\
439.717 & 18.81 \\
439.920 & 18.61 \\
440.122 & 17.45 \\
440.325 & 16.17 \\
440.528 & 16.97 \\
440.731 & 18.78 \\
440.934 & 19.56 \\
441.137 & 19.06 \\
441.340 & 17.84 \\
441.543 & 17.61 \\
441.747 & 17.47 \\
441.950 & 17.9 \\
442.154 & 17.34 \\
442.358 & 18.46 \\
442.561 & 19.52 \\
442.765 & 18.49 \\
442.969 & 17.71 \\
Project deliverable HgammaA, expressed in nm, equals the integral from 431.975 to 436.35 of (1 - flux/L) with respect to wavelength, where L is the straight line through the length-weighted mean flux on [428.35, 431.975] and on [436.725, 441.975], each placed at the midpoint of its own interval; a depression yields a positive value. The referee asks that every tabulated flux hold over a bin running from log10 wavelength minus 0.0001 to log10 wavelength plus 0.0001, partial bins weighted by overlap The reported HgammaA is 0.72 nm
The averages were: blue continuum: 18.3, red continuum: 18.1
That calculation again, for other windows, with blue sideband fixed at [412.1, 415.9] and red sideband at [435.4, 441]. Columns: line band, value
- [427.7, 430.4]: 0.033 nm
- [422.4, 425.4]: 0.004 nm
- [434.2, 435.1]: 0.169 nm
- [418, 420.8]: 0.011 nm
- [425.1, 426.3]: 0.042 nm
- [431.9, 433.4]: 0.285 nm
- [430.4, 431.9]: 0.022 nm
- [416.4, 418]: 0.068 nm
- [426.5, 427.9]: -0.025 nm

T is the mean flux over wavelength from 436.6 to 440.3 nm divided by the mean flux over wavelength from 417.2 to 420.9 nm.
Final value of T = 1.0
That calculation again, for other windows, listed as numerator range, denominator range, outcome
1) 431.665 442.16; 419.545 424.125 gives 0.87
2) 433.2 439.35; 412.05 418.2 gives 0.86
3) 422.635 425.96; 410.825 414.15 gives 1.03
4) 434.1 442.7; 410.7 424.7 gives 0.93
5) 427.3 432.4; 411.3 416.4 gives 0.95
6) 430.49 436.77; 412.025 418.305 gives 0.83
